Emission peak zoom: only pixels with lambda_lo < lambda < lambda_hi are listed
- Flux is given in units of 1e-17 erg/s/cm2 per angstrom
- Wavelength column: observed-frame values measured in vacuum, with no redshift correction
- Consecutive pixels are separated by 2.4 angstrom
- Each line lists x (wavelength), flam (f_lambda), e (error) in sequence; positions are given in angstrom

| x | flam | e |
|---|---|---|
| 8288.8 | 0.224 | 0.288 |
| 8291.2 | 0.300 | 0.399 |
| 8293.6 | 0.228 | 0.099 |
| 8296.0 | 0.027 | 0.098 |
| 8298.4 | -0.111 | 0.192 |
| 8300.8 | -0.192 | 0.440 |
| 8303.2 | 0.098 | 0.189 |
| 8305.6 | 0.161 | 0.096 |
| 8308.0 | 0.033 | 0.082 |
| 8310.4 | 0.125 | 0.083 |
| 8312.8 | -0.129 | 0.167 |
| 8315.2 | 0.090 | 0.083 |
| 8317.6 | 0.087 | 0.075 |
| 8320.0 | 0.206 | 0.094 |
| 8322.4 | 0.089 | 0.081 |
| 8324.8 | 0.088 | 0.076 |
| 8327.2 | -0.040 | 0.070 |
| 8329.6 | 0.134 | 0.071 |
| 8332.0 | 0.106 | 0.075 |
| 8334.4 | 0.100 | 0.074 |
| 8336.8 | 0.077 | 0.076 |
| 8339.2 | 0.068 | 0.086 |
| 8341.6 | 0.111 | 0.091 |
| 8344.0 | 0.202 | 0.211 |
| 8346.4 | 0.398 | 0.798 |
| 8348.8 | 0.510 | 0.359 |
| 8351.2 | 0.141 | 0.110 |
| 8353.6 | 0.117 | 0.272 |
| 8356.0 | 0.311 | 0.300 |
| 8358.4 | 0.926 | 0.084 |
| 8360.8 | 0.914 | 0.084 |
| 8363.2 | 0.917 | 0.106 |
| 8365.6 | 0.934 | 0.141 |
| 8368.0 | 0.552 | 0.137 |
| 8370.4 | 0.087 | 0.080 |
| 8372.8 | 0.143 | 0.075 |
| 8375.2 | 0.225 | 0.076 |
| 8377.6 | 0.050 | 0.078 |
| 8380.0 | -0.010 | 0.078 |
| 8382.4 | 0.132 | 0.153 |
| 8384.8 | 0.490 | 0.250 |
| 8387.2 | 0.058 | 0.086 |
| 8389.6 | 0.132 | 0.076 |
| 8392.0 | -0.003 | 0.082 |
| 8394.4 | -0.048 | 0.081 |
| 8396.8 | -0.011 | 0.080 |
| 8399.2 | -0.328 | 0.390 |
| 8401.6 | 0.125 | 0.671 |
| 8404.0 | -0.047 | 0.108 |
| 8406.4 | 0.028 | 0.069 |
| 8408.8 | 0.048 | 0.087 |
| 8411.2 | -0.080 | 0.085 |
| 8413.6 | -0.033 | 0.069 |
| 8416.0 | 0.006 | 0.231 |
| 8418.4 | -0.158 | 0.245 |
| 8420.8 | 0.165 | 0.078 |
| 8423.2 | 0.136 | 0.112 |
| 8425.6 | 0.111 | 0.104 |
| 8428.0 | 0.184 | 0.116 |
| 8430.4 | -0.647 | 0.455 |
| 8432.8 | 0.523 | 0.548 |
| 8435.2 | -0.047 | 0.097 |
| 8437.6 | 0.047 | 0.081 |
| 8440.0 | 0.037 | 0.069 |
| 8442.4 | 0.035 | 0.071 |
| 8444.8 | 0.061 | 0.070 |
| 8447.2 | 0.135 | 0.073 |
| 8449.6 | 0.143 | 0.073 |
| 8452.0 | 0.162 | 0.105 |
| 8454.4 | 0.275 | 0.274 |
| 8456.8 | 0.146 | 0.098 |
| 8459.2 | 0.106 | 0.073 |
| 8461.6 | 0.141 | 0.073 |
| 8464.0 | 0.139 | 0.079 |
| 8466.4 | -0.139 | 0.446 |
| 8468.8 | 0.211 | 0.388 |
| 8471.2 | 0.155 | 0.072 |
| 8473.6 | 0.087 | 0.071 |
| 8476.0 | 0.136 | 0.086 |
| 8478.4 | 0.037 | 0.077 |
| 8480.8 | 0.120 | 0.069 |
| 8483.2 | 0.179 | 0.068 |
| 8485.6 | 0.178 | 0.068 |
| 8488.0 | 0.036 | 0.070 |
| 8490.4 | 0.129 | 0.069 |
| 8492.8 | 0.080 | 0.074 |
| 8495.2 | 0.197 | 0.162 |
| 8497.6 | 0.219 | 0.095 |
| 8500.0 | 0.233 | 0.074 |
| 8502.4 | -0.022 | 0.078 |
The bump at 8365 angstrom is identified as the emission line [O II] 3727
